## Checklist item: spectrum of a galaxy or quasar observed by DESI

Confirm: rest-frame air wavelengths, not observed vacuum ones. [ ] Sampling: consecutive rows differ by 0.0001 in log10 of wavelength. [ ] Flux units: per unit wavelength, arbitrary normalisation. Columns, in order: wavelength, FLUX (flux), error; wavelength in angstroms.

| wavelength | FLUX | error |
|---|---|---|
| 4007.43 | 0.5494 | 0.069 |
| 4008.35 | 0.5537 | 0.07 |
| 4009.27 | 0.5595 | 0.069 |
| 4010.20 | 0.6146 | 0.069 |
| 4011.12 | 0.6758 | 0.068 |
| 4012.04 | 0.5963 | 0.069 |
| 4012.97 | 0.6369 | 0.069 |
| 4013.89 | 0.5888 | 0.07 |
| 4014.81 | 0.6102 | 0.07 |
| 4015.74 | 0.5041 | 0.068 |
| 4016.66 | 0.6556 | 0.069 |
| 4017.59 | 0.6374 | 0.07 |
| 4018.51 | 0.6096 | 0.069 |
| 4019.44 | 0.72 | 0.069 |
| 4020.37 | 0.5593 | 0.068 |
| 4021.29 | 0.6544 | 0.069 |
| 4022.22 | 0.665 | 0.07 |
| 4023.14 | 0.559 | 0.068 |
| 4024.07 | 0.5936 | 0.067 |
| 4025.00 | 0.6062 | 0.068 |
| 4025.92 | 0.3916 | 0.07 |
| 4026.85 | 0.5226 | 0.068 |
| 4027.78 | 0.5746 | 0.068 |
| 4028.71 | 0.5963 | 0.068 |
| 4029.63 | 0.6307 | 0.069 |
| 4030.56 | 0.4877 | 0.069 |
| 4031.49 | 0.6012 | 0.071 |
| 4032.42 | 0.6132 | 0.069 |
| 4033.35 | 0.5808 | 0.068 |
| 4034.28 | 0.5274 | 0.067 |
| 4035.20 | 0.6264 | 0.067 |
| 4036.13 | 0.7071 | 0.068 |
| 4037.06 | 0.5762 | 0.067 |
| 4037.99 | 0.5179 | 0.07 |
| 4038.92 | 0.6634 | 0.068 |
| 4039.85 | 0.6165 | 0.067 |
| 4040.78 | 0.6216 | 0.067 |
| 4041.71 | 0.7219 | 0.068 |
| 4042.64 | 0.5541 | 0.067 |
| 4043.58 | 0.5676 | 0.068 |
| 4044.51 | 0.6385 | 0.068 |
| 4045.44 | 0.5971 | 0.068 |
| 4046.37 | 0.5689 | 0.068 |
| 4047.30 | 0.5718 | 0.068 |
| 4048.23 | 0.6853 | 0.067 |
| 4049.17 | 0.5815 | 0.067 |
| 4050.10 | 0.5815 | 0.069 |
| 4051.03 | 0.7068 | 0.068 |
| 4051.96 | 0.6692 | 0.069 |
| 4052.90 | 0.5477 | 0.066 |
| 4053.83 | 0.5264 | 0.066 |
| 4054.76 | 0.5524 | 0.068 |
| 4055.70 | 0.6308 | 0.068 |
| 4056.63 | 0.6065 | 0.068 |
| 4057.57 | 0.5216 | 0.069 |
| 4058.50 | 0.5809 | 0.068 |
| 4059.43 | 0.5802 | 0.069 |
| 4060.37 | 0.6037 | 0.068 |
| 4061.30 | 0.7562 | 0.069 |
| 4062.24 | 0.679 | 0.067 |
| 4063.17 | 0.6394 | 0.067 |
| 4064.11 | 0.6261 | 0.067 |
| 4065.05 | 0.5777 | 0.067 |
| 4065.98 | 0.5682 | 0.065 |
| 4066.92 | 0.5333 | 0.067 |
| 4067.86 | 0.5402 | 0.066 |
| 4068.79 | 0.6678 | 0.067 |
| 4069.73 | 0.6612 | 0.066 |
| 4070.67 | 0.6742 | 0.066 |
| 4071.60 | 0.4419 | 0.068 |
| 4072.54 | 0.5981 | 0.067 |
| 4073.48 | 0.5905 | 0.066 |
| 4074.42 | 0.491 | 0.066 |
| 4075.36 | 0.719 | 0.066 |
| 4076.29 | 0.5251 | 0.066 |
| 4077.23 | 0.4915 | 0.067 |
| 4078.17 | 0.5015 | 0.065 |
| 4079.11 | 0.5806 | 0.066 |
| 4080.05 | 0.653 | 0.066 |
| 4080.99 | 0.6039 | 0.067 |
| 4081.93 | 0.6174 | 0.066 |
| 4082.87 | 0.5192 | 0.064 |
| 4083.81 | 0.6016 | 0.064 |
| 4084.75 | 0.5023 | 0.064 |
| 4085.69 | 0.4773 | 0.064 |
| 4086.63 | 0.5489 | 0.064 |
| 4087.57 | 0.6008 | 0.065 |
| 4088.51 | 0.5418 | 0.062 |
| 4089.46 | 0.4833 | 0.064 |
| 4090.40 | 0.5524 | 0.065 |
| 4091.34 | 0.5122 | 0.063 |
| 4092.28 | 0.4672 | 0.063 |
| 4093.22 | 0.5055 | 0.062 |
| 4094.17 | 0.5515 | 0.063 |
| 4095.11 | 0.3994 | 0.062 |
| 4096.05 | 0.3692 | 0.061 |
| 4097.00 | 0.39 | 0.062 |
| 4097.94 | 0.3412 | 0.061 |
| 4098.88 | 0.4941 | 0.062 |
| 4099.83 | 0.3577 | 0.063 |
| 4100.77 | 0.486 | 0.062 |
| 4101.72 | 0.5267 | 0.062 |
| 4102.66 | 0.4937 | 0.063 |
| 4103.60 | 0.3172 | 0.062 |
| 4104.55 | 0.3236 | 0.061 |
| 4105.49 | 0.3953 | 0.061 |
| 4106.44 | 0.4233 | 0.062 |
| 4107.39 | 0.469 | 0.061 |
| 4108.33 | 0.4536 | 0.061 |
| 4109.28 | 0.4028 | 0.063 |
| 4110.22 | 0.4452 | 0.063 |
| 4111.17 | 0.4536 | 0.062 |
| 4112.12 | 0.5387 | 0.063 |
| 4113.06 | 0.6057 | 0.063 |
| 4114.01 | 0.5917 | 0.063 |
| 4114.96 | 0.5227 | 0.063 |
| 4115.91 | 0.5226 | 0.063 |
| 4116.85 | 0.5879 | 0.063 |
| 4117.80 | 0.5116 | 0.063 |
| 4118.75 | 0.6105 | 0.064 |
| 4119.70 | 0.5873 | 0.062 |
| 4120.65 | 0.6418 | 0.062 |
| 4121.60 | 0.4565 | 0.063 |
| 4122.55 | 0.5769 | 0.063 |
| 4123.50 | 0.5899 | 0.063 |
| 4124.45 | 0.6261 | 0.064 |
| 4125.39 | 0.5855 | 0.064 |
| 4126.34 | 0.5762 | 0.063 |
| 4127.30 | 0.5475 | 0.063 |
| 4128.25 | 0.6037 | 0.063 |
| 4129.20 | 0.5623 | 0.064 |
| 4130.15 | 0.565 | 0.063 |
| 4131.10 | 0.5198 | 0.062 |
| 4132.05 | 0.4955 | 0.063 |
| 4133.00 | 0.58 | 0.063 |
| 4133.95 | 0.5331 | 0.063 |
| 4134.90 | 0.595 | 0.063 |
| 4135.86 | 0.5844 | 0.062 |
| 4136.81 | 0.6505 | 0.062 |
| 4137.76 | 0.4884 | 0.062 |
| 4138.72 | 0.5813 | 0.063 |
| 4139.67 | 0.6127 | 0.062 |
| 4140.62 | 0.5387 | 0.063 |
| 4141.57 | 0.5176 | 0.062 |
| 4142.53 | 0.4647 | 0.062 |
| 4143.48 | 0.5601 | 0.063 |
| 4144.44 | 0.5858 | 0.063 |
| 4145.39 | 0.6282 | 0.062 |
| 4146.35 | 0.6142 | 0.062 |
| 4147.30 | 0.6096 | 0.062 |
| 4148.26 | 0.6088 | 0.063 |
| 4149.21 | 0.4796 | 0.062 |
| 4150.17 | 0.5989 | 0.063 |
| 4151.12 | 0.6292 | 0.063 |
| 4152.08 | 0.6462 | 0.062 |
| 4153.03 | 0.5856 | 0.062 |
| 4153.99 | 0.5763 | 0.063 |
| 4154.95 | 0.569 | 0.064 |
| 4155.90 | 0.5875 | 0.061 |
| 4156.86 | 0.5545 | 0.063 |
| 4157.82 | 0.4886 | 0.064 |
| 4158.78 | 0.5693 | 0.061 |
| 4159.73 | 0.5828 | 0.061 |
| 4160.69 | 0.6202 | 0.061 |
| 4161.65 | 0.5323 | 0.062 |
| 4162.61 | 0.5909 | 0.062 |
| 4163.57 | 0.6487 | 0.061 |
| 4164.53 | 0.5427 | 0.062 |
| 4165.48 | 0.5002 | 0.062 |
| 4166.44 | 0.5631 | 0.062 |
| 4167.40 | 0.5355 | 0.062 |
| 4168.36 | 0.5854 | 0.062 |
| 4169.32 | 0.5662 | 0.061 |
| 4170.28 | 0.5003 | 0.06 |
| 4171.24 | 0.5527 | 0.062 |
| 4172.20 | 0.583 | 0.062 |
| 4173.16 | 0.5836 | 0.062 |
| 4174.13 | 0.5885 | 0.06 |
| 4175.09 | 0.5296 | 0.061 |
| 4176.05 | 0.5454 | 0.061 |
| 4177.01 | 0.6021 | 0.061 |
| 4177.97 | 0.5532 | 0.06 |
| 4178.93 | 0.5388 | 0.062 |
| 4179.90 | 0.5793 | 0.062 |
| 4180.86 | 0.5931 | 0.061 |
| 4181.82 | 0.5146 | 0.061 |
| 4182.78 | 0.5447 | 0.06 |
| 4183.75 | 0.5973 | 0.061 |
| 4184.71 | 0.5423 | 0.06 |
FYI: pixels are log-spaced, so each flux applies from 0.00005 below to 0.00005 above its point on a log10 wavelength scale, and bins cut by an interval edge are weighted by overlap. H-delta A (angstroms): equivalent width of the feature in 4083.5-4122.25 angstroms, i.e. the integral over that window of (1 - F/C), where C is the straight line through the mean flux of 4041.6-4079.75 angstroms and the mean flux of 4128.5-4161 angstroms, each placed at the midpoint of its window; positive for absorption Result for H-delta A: 6.21 angstroms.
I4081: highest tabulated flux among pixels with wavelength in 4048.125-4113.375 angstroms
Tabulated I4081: 0.7562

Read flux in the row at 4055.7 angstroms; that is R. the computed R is 0.6308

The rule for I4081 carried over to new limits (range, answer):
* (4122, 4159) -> 0.6505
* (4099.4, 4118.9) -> 0.6105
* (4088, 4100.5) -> 0.5524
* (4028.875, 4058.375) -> 0.7219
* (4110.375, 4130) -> 0.6418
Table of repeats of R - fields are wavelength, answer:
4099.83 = 0.3577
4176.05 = 0.5454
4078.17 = 0.5015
